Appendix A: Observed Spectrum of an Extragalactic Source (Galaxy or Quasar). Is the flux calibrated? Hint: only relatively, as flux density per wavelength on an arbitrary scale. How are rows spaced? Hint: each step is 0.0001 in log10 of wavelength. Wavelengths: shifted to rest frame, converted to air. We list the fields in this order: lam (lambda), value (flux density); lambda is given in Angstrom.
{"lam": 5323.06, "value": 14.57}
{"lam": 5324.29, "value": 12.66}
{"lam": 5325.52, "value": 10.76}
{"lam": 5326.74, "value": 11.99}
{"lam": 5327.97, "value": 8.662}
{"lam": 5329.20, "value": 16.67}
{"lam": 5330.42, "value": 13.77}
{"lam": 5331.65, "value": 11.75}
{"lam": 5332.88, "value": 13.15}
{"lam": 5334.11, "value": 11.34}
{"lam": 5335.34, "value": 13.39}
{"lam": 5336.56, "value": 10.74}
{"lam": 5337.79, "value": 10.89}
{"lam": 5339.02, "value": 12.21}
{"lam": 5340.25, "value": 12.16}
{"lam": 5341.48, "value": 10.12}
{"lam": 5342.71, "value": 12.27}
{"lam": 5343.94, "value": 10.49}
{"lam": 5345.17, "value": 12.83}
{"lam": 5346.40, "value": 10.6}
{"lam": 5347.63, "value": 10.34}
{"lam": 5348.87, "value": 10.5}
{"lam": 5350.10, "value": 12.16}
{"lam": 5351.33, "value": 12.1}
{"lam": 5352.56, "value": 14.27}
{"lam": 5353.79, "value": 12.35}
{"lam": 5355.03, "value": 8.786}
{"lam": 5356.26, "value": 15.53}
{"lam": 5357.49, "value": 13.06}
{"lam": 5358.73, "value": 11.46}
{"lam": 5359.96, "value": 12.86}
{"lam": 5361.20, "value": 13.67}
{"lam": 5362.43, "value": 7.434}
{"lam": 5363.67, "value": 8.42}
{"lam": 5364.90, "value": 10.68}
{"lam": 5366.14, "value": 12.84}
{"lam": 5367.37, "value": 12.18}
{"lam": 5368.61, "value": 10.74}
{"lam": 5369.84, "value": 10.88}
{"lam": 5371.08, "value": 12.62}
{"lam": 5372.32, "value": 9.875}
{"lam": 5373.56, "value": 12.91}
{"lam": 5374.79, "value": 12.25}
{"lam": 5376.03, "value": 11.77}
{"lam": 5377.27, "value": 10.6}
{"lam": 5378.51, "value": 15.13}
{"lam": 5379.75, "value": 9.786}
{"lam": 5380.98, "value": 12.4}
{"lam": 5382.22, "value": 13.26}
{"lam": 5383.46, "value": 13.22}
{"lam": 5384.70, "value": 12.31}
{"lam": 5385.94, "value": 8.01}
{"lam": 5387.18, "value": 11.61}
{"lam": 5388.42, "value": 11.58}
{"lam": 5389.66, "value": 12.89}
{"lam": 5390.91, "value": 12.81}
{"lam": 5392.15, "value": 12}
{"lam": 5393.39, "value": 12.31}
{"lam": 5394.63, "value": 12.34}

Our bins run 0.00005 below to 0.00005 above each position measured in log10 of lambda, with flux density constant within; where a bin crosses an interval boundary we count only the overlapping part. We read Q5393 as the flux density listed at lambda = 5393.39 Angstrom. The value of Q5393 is 12.31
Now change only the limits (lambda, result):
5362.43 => 7.434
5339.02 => 12.21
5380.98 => 12.4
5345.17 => 12.83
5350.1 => 12.16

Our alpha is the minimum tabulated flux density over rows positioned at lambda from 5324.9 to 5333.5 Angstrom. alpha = 8.662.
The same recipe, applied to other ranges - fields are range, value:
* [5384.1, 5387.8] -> 8.01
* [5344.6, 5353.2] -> 10.34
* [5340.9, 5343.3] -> 10.12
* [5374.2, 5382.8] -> 9.786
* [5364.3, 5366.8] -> 10.68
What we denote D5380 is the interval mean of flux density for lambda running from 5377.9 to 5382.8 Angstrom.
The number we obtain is 12.7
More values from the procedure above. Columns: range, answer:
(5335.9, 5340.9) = 11.5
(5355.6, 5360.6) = 13.2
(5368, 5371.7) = 11.4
